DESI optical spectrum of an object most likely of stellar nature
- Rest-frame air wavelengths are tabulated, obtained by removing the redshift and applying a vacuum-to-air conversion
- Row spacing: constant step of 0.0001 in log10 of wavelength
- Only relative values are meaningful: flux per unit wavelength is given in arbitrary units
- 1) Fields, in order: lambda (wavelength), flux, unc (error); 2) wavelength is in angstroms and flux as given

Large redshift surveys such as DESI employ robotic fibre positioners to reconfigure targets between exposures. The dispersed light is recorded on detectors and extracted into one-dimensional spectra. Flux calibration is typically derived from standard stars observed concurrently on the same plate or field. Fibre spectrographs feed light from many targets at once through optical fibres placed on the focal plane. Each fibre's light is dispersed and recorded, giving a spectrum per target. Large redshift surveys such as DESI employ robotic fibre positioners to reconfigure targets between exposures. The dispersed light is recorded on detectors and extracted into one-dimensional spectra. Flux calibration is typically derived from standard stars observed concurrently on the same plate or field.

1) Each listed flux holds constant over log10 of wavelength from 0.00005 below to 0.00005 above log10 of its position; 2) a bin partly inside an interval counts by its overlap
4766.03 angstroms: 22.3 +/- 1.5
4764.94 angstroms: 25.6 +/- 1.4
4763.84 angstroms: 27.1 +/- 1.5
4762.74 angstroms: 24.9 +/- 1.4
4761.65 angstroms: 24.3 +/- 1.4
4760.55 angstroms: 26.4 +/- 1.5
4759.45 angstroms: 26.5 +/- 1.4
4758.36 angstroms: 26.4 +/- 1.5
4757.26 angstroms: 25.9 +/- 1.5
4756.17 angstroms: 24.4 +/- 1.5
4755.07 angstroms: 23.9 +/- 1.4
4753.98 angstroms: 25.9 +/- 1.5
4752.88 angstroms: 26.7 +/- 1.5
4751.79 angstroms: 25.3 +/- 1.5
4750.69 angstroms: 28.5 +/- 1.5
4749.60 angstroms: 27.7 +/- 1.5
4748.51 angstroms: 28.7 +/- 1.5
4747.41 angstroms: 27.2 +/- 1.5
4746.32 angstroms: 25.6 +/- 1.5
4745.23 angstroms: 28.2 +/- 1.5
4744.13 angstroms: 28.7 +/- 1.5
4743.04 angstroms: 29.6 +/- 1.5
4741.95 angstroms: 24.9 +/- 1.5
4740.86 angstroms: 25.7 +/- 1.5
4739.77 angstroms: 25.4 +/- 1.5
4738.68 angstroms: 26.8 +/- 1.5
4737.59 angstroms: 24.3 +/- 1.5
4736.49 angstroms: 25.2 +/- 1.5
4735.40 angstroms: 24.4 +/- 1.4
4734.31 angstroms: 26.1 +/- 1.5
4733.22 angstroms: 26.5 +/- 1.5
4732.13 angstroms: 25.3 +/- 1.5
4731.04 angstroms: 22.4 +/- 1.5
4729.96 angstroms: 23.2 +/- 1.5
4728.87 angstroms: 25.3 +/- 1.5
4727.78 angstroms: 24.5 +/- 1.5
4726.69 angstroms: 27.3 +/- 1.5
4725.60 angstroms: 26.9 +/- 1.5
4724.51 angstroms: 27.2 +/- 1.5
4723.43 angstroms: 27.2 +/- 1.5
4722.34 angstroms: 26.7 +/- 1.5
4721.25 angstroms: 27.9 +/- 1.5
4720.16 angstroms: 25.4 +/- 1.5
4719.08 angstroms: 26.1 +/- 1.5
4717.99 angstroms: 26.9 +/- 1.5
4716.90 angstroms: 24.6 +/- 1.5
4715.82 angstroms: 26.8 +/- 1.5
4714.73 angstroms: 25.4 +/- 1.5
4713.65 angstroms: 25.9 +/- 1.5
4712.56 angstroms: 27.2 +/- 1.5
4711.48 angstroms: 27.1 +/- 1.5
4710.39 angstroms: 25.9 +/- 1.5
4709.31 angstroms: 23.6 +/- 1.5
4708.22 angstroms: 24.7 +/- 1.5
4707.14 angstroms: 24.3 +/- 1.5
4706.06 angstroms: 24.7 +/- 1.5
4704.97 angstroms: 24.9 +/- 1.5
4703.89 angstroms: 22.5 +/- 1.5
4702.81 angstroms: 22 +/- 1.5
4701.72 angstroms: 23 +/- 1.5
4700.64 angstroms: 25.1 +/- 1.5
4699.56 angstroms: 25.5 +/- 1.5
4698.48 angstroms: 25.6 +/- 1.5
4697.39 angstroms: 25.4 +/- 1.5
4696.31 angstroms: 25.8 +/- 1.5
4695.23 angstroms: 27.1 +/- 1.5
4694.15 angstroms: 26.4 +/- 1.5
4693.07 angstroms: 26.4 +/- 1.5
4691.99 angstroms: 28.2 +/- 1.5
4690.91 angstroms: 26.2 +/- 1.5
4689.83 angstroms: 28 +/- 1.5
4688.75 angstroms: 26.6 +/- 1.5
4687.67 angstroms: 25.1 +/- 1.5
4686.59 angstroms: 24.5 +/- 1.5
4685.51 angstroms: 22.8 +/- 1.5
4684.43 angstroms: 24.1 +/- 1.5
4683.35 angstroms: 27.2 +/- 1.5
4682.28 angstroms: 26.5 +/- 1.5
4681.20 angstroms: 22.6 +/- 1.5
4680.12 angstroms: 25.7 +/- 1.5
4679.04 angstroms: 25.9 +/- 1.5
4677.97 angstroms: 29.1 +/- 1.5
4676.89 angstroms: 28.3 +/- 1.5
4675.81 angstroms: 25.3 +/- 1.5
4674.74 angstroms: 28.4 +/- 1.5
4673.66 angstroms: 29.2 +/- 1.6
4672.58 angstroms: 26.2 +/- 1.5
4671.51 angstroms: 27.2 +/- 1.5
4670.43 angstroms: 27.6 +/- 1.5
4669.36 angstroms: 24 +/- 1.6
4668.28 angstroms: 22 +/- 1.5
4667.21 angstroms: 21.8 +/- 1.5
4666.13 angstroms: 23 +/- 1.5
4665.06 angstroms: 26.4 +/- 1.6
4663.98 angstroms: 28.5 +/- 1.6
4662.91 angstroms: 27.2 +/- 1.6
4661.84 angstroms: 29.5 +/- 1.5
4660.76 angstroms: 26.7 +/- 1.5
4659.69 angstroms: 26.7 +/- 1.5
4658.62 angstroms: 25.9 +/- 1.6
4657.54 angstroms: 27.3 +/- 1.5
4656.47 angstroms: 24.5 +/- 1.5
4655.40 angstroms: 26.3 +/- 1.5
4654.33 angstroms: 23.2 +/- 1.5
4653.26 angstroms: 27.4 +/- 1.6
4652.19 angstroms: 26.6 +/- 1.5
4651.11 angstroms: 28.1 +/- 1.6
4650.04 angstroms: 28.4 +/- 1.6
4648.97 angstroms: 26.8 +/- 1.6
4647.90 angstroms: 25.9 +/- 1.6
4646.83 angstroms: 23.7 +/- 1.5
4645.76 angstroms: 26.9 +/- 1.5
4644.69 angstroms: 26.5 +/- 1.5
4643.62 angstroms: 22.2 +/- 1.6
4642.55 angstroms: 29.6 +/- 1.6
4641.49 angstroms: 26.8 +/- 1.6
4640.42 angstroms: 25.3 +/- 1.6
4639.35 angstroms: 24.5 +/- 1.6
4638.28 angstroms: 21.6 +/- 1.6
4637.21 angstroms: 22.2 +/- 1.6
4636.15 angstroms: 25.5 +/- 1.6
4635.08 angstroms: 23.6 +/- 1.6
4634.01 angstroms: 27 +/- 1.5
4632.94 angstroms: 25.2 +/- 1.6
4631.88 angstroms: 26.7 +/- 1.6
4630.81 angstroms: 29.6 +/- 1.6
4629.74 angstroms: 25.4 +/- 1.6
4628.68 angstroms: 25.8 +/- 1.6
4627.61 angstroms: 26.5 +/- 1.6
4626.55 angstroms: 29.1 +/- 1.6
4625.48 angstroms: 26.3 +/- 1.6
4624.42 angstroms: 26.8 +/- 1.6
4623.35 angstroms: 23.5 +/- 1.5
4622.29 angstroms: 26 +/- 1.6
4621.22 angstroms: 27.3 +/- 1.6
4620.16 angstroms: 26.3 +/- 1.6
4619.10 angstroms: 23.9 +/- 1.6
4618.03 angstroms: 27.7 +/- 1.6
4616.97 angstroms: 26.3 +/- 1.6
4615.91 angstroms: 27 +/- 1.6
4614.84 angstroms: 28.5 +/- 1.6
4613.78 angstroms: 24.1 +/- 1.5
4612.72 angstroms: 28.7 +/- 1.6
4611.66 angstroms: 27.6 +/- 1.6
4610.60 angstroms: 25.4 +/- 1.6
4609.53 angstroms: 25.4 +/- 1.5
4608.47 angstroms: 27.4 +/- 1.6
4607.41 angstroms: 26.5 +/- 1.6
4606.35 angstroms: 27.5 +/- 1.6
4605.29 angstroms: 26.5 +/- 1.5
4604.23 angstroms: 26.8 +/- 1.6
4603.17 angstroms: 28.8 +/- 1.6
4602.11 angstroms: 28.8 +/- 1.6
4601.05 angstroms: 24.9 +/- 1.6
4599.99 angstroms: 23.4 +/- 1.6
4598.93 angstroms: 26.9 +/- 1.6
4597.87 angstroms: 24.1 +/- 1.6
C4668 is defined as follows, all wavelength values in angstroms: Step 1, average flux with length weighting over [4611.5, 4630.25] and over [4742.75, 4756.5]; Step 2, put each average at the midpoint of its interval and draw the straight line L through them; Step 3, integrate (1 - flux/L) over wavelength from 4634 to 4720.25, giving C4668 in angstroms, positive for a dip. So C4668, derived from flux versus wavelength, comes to 3.1 angstroms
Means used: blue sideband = 26.5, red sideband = 26.9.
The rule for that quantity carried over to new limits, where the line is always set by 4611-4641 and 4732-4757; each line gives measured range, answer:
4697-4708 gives 0.8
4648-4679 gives -0.4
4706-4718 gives 0.3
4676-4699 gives 0.1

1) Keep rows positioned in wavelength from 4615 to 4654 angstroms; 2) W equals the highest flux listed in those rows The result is 29.6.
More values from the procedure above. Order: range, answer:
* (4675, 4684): 29.1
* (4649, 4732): 29.5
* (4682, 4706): 28.2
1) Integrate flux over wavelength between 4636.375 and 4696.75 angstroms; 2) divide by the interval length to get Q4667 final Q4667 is 26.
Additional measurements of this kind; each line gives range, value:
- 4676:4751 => 25.9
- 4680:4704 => 25.4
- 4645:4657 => 26.2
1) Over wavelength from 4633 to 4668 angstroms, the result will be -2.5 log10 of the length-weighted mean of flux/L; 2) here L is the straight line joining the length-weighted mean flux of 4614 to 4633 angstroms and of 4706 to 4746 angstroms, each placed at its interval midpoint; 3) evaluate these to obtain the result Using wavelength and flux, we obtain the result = 0.03 mag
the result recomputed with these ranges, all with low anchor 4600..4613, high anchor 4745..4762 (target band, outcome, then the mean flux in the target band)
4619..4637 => 0.026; 26.1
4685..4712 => 0.053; 25.3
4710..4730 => 0.008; 26.3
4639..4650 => 0.031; 26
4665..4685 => 0.033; 25.8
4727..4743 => 0.051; 25.2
